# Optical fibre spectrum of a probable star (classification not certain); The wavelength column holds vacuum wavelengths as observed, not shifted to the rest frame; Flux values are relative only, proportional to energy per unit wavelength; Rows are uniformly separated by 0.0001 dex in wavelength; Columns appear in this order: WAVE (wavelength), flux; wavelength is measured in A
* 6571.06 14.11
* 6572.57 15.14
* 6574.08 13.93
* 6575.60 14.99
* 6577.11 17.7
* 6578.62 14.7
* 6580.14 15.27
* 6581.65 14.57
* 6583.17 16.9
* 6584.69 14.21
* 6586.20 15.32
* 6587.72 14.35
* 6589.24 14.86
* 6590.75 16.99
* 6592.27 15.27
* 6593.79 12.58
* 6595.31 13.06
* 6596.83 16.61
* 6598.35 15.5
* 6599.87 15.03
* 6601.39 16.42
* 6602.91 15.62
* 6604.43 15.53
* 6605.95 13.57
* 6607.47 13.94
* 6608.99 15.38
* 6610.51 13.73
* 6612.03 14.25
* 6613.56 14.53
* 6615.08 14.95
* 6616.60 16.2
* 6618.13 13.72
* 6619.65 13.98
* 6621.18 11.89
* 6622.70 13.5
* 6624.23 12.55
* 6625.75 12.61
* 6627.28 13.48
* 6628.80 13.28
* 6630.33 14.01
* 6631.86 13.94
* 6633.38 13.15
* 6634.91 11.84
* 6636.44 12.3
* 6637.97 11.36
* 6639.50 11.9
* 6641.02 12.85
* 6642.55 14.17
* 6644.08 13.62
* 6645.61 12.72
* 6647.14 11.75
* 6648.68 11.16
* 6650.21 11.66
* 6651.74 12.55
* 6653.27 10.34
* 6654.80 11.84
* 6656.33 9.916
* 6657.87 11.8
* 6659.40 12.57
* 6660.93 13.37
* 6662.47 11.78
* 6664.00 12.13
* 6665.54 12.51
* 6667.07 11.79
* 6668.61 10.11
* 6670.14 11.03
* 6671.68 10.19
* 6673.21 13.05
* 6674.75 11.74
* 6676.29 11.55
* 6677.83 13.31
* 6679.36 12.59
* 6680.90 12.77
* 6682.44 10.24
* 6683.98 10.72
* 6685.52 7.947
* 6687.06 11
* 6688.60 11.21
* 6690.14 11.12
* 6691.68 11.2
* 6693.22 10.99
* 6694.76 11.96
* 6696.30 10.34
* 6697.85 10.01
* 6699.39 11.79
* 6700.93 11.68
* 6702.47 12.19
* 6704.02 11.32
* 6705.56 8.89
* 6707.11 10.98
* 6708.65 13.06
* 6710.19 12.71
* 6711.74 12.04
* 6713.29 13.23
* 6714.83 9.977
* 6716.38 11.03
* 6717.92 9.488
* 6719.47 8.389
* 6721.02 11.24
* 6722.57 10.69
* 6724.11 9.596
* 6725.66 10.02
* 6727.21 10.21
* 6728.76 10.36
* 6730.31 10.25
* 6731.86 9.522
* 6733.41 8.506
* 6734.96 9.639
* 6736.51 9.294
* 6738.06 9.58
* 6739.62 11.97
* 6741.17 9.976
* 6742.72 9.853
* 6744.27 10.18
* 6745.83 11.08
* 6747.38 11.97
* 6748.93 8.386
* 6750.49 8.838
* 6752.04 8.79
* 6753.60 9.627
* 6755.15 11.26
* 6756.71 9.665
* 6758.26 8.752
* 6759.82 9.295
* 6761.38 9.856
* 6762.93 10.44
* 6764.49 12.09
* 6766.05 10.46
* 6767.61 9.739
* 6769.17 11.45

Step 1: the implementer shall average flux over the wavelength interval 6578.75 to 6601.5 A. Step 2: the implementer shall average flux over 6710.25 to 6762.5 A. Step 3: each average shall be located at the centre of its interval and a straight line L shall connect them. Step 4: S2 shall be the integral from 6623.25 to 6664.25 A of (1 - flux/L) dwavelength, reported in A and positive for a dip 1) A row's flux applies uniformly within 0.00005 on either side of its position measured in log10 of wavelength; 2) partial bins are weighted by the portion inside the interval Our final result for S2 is 2.6 A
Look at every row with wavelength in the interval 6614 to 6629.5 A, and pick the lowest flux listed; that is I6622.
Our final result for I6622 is 11.89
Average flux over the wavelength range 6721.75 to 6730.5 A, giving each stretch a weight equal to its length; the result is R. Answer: 10.2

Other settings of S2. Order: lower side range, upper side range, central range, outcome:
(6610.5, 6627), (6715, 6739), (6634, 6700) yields 2.1 A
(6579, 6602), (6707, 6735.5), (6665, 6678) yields 0.7 A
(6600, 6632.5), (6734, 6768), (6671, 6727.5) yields 2.5 A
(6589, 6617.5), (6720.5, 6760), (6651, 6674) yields 2.0 A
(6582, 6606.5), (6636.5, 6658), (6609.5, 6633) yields -0.5 A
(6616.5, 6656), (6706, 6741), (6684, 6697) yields 0.7 A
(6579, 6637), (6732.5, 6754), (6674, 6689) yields 0.7 A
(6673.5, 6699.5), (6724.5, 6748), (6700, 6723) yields -1.0 A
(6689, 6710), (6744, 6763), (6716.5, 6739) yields 1.5 A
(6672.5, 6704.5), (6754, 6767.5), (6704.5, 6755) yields 1.8 A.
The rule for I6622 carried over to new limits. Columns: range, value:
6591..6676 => 9.916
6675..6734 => 7.947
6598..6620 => 13.57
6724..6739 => 8.506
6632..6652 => 11.16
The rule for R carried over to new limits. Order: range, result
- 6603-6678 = 12.8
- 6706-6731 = 10.8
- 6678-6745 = 10.7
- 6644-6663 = 11.9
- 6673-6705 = 11.3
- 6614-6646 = 13.3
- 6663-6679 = 11.8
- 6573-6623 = 14.8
